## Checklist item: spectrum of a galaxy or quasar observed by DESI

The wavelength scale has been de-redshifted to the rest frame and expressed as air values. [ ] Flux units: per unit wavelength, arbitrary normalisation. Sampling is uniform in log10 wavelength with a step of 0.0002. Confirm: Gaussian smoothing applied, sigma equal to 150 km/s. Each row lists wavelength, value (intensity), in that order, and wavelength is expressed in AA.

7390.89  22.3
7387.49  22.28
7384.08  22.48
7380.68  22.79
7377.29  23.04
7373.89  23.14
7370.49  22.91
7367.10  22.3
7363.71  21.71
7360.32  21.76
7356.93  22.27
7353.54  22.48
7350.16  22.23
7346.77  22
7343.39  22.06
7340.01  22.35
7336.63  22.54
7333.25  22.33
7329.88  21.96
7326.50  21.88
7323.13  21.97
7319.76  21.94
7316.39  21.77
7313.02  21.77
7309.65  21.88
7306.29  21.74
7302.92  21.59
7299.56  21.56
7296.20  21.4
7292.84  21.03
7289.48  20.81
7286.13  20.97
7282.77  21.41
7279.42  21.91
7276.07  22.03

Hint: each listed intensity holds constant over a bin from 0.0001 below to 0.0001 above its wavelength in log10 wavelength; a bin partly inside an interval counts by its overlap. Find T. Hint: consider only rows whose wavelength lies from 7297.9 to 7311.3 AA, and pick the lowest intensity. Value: 21.56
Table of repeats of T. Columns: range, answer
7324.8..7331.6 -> 21.88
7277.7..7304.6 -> 20.81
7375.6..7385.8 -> 22.48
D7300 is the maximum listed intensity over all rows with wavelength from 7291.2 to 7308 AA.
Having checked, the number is 21.74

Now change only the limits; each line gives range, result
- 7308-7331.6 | 21.97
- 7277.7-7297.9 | 21.91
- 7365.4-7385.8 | 23.14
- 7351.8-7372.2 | 22.91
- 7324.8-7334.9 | 22.33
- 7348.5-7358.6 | 22.48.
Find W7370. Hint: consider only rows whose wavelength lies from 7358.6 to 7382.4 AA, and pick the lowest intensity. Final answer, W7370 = 21.71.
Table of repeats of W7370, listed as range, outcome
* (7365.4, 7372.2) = 22.3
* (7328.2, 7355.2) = 21.96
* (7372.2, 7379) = 23.04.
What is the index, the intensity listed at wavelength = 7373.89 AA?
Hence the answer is 23.14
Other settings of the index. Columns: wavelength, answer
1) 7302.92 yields 21.59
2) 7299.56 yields 21.56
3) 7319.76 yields 21.94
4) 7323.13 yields 21.97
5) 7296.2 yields 21.4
